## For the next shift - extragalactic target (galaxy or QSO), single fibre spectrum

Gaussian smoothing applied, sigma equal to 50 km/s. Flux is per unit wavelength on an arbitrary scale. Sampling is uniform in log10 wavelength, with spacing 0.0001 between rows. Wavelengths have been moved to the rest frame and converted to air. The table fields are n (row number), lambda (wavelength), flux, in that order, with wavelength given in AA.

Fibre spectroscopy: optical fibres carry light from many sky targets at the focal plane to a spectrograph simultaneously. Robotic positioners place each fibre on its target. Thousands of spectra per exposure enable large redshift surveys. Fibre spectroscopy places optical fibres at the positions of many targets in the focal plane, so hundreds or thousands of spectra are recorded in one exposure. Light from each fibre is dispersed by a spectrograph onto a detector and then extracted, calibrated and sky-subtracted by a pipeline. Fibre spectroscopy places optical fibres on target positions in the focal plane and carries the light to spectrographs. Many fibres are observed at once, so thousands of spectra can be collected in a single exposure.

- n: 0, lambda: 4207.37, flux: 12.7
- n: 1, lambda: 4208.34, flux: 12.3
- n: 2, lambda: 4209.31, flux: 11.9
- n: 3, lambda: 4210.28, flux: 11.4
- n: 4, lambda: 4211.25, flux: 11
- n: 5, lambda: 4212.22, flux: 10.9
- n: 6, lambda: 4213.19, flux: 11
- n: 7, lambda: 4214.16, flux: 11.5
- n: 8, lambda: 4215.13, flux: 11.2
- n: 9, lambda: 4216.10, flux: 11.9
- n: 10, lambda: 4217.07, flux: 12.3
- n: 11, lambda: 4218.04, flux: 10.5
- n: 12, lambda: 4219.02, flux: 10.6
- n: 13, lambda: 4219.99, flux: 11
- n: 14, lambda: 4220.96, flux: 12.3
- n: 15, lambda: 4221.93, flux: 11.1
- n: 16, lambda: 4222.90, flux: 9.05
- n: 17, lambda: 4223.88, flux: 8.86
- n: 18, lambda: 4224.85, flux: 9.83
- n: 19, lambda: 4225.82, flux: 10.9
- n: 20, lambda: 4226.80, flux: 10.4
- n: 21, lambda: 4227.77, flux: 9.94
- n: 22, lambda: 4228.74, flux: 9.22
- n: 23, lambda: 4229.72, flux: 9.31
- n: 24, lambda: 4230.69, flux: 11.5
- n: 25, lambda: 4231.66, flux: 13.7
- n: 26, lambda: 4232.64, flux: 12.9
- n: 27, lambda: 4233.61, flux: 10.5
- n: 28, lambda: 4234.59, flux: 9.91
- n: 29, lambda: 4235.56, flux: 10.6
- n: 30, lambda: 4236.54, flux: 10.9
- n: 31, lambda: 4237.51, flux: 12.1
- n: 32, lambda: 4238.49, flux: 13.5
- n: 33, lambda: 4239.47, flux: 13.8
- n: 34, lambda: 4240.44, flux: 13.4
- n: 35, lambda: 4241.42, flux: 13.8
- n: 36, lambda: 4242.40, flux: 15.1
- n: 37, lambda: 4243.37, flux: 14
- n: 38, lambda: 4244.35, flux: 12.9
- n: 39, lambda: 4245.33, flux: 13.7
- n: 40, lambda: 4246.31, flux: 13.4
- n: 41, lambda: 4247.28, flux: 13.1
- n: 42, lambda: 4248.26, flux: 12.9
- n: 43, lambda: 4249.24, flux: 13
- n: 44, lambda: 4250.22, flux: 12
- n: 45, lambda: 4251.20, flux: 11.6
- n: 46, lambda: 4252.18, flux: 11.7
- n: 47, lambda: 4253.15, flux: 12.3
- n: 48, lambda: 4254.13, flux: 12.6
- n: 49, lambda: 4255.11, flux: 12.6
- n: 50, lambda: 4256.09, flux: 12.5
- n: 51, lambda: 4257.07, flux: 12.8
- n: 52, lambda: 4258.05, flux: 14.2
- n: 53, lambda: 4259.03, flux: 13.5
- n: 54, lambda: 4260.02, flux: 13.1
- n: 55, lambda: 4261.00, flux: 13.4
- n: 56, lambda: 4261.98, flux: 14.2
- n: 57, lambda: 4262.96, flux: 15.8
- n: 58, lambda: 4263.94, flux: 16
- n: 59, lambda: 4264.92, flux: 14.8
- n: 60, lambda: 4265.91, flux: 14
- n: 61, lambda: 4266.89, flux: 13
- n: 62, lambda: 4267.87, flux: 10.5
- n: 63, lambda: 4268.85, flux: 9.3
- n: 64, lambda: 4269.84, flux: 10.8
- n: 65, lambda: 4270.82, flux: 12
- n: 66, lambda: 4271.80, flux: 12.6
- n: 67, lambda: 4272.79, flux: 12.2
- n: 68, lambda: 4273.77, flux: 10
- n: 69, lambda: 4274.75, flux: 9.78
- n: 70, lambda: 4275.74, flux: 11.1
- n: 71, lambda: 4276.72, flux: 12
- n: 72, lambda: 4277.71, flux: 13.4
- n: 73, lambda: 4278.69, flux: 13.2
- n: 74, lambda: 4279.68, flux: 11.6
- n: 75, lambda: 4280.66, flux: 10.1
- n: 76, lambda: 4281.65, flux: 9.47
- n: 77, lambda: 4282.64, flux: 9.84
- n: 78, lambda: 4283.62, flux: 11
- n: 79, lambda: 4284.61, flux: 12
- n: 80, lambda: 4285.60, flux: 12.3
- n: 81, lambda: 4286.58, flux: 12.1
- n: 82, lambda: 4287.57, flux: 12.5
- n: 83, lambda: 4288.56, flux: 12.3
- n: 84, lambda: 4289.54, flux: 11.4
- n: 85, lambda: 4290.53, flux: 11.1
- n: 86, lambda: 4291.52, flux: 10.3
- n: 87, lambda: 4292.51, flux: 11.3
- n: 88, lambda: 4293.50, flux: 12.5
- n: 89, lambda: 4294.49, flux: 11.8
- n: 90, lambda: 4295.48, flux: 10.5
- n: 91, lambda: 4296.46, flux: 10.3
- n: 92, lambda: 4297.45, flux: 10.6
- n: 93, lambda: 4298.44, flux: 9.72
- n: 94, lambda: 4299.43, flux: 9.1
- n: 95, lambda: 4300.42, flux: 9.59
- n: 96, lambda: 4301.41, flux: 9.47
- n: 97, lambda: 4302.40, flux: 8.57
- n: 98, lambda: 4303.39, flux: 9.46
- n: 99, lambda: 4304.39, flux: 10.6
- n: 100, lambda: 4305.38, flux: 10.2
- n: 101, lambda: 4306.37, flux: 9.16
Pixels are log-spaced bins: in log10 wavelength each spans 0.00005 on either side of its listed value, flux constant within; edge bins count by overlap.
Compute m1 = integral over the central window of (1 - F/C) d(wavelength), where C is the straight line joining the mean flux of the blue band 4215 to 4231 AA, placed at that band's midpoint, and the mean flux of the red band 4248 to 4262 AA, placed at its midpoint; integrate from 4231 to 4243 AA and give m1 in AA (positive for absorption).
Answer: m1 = -1.0 AA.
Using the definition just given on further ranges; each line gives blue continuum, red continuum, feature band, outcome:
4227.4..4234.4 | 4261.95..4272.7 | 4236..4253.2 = -1.9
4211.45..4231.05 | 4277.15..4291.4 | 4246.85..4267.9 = -3.8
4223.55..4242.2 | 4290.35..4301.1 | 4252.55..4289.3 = -4.6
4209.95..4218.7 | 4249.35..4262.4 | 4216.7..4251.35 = 0.7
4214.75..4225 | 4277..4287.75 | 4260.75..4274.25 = -1.6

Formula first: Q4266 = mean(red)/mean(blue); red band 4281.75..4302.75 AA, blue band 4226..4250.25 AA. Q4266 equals 0.9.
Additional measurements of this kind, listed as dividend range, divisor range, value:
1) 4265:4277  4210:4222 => 1.02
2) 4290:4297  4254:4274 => 0.86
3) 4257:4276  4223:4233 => 1.20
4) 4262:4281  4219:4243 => 1.08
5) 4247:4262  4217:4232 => 1.21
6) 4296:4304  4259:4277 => 0.77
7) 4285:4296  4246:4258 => 0.92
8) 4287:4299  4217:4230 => 1.08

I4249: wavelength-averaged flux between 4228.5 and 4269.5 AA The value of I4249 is 12.7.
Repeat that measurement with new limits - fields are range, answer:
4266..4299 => 11.3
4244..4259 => 12.8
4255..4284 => 12.3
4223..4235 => 10.5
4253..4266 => 13.7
